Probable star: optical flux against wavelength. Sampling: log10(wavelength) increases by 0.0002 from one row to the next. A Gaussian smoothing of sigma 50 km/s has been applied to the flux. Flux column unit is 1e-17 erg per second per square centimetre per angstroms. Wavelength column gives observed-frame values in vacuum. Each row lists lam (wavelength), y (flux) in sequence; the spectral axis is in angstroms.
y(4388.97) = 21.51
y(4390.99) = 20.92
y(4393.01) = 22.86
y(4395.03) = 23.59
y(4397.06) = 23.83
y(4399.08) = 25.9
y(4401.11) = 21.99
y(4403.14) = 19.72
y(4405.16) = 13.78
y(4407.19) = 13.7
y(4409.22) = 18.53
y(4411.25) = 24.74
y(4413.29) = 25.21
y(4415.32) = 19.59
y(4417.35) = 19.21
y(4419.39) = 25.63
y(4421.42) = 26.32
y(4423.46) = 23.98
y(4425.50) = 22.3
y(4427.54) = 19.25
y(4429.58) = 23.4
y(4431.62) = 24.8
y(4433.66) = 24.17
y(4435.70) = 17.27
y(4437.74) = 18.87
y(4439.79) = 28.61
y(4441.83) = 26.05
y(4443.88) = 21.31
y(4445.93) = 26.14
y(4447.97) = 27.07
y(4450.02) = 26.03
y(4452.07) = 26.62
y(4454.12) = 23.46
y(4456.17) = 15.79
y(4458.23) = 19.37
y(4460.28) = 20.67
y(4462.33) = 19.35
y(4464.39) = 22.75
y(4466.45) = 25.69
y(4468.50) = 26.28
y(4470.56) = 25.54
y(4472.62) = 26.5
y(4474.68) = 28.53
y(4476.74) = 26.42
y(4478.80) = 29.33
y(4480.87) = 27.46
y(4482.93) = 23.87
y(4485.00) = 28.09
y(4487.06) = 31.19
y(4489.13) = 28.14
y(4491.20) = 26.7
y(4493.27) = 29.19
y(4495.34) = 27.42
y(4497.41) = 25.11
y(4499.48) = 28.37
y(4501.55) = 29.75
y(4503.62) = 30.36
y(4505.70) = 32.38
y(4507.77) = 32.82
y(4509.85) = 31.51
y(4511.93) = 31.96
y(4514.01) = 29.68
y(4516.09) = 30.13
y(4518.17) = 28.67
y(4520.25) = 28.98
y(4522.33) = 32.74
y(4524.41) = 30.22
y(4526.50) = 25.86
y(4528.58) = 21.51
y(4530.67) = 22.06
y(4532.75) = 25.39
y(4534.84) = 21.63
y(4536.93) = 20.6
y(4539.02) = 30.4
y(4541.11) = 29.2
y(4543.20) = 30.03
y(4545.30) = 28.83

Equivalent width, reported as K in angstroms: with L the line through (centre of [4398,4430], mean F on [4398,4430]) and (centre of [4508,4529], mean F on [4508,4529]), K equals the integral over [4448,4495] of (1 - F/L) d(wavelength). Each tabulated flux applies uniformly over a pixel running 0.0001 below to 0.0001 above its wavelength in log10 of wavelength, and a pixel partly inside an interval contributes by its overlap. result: 0.9 angstroms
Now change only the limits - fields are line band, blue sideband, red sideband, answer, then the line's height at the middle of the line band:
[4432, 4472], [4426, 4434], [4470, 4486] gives 2.3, 24.7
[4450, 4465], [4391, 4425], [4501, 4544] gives 1.9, 24.6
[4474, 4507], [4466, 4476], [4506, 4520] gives 0.2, 28.5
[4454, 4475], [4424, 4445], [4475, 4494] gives 2.4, 25.7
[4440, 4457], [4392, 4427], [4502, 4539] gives -0.3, 24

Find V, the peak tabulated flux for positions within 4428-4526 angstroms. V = 32.82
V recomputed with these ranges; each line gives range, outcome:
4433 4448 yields 28.61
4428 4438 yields 24.8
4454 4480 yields 29.33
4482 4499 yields 31.19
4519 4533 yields 32.74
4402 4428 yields 26.32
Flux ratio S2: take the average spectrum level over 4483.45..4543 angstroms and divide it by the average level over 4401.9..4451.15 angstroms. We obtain 1.26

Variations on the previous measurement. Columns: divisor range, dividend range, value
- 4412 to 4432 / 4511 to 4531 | 1.24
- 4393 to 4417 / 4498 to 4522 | 1.45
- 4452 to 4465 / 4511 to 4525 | 1.47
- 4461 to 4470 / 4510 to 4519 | 1.29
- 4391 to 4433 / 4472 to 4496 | 1.27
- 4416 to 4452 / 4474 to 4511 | 1.22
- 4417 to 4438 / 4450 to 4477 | 1.05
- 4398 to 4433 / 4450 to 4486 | 1.13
